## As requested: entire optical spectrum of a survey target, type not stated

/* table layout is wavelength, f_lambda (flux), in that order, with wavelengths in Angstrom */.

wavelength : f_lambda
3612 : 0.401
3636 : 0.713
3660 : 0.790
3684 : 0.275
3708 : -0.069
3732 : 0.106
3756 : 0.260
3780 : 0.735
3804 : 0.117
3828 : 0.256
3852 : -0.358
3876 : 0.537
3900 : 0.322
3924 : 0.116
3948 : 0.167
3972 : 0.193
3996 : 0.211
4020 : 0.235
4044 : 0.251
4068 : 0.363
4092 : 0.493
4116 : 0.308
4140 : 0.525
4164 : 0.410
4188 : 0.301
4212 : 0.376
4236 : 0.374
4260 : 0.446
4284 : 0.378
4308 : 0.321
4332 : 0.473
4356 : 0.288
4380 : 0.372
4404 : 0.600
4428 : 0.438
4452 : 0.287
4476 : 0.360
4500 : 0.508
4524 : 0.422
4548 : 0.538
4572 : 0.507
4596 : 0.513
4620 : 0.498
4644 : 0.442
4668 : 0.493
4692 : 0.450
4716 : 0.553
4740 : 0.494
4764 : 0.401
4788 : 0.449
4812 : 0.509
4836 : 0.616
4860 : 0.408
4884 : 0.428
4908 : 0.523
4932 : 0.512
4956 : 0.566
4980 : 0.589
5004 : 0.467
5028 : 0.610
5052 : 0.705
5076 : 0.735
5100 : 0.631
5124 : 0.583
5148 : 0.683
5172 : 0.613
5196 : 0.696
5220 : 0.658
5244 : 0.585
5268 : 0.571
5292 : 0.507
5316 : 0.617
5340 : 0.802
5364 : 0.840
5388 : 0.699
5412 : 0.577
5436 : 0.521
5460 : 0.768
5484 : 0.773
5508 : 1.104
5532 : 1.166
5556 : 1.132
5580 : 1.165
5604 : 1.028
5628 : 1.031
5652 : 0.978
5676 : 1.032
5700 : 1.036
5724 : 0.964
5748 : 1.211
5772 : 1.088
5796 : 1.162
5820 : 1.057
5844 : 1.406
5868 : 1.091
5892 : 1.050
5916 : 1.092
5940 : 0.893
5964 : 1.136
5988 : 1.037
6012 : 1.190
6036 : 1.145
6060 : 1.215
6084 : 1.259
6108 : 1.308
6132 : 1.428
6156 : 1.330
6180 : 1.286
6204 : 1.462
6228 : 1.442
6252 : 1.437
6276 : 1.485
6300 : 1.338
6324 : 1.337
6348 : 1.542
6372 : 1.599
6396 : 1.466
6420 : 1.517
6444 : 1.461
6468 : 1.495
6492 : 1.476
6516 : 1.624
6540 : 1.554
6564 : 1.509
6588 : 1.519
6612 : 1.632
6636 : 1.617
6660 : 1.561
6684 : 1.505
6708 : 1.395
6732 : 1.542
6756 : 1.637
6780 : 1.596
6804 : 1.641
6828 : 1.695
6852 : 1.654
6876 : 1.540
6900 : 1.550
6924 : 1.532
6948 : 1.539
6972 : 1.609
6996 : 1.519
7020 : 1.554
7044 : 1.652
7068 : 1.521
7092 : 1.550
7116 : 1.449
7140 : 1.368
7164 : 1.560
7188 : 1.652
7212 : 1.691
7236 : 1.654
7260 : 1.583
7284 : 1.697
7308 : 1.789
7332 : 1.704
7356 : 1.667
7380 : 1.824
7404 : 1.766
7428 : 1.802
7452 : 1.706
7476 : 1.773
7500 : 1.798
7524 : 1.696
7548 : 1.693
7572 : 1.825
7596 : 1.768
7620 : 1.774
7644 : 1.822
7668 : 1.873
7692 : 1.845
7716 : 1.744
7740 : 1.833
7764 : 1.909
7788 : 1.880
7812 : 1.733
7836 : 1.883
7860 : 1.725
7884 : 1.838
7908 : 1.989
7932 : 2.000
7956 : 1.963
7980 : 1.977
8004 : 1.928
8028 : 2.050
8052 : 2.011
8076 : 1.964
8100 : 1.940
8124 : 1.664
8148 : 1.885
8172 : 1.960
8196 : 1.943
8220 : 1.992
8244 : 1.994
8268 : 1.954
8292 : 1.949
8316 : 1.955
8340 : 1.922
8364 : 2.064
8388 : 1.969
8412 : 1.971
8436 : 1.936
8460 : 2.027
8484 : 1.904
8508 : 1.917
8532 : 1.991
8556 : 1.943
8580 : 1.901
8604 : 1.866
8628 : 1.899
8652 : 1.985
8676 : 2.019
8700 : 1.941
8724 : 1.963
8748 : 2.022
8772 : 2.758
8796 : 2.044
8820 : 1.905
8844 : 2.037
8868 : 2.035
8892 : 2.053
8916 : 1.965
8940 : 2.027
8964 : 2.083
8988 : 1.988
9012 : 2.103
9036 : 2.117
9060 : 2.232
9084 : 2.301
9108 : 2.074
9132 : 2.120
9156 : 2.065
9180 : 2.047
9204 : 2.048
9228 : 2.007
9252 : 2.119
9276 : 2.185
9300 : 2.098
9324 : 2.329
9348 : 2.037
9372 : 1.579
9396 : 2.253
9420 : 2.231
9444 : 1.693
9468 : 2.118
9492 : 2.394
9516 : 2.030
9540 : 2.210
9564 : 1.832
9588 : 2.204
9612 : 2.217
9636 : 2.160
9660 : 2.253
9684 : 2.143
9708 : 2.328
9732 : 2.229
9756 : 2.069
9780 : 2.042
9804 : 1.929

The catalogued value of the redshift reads 0.38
